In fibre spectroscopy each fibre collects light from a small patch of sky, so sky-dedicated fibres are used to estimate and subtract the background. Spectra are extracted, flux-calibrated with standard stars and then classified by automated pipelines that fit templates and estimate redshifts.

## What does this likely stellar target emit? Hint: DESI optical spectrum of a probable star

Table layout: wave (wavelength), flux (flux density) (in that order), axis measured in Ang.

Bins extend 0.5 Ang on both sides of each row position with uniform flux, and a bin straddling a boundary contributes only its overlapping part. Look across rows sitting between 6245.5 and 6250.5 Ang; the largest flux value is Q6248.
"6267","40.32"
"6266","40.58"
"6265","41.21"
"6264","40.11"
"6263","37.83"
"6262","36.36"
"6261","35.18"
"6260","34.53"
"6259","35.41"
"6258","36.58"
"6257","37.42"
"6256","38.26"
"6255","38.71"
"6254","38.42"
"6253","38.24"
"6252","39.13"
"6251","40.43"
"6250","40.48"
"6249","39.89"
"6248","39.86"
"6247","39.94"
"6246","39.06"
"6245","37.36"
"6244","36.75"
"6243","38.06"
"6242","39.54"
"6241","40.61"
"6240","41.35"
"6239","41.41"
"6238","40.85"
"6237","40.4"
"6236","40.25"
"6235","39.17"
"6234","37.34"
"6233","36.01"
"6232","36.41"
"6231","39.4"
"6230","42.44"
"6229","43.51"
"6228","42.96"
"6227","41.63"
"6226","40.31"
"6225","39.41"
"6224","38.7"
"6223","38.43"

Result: 40.48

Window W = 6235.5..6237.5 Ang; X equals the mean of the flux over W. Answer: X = 40.3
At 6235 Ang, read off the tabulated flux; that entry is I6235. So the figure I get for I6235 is 39.17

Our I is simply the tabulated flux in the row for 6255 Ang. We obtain 38.71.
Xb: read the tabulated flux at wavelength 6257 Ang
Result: 37.42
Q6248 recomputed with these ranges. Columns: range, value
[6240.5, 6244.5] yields 40.61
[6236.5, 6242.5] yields 41.41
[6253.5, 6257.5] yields 38.71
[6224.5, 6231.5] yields 43.51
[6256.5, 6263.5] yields 37.83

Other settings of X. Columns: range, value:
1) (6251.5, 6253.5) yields 38.7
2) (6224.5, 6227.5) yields 40.4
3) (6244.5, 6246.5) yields 38.2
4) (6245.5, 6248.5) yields 39.6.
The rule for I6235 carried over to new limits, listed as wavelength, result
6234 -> 37.34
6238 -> 40.85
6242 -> 39.54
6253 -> 38.24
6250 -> 40.48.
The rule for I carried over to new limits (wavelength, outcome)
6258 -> 36.58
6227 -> 41.63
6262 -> 36.36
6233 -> 36.01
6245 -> 37.36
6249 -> 39.89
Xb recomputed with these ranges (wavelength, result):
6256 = 38.26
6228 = 42.96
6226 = 40.31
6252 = 39.13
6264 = 40.11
